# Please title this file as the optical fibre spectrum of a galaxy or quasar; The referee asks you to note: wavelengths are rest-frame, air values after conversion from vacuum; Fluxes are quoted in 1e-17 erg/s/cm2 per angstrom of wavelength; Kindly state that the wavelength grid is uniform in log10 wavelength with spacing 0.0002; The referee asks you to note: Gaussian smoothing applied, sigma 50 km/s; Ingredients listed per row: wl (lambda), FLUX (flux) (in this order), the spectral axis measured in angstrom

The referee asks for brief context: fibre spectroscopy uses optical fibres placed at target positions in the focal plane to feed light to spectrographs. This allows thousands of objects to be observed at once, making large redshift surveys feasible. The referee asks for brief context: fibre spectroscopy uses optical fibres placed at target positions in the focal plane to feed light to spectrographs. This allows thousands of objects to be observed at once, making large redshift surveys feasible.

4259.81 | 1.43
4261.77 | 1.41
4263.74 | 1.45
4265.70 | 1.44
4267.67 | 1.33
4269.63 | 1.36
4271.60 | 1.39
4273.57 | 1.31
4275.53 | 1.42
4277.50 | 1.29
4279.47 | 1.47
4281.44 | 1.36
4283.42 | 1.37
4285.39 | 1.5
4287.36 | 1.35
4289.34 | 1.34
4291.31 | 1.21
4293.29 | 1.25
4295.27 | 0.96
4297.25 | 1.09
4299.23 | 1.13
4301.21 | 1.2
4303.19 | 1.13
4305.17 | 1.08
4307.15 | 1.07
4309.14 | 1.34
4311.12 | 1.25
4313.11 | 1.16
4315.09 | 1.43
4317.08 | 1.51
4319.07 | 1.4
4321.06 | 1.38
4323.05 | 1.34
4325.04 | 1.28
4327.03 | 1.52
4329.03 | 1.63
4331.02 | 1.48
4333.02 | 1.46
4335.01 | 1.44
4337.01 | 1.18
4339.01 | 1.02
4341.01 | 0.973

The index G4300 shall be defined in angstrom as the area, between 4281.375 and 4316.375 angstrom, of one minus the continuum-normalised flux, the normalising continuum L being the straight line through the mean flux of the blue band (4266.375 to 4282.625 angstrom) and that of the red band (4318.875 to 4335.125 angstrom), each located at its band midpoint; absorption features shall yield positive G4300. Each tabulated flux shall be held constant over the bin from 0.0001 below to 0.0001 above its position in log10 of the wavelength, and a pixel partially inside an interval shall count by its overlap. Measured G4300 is 4.2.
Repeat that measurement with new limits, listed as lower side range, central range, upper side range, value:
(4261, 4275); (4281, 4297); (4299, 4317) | 0.23 angstrom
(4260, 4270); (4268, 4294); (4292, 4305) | -1.79 angstrom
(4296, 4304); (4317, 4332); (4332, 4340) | -2.55 angstrom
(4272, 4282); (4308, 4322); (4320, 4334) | 0.73 angstrom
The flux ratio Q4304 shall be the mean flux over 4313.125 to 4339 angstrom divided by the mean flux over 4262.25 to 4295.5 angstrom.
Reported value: 1.03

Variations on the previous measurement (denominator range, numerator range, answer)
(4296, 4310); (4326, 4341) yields 1.19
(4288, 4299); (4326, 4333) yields 1.30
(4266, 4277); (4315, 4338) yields 1.04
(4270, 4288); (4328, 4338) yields 1.04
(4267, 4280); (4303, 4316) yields 0.89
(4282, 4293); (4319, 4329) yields 1.04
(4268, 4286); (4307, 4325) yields 0.96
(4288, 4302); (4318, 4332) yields 1.22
